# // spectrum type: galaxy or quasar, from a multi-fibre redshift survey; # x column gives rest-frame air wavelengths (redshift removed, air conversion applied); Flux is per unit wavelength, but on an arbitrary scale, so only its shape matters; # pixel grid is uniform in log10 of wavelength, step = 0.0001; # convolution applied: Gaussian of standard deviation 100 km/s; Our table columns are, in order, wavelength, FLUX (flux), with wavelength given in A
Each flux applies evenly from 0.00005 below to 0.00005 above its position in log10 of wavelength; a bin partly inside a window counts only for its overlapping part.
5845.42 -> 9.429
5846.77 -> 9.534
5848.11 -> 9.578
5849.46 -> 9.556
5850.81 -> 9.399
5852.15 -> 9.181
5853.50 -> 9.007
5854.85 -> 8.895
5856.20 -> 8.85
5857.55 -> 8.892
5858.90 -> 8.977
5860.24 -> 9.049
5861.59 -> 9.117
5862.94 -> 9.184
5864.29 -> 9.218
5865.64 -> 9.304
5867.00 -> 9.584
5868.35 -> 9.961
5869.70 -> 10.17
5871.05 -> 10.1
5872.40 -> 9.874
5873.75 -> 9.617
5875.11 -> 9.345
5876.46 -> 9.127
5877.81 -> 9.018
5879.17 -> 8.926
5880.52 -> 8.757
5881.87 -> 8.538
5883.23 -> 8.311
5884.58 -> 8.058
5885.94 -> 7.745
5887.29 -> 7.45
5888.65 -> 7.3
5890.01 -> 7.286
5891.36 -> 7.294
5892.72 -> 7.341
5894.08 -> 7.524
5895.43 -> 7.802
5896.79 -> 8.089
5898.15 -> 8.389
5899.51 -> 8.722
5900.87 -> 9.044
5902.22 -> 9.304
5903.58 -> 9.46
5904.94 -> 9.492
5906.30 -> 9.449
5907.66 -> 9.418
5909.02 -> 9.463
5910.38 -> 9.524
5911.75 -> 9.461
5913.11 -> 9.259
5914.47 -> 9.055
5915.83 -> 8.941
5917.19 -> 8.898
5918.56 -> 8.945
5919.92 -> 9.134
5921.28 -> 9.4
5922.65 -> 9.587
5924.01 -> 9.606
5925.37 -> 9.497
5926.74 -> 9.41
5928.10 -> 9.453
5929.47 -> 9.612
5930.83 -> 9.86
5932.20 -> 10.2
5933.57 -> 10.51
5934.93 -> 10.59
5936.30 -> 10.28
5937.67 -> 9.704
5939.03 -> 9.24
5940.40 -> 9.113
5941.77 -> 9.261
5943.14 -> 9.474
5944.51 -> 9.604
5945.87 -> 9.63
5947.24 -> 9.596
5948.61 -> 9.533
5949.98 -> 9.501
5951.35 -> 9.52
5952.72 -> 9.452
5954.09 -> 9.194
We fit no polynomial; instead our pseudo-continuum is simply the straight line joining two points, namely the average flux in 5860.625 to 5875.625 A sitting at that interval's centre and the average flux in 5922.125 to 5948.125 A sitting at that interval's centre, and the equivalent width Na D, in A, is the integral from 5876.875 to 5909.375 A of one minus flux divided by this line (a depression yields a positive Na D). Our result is 4.1 A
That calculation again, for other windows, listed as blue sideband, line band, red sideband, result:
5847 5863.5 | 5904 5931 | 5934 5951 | 0.4 A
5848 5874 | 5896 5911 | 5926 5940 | 0.9 A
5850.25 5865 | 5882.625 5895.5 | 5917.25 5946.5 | 2.4 A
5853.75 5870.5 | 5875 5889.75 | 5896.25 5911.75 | 1.4 A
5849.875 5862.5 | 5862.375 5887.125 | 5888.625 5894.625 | -2.9 A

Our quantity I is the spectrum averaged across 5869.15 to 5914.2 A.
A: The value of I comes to 8.75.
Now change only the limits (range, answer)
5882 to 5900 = 7.8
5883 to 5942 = 8.99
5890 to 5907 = 8.45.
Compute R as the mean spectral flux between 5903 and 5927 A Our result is 9.33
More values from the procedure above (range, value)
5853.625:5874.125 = 9.37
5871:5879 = 9.43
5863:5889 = 8.99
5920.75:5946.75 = 9.69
